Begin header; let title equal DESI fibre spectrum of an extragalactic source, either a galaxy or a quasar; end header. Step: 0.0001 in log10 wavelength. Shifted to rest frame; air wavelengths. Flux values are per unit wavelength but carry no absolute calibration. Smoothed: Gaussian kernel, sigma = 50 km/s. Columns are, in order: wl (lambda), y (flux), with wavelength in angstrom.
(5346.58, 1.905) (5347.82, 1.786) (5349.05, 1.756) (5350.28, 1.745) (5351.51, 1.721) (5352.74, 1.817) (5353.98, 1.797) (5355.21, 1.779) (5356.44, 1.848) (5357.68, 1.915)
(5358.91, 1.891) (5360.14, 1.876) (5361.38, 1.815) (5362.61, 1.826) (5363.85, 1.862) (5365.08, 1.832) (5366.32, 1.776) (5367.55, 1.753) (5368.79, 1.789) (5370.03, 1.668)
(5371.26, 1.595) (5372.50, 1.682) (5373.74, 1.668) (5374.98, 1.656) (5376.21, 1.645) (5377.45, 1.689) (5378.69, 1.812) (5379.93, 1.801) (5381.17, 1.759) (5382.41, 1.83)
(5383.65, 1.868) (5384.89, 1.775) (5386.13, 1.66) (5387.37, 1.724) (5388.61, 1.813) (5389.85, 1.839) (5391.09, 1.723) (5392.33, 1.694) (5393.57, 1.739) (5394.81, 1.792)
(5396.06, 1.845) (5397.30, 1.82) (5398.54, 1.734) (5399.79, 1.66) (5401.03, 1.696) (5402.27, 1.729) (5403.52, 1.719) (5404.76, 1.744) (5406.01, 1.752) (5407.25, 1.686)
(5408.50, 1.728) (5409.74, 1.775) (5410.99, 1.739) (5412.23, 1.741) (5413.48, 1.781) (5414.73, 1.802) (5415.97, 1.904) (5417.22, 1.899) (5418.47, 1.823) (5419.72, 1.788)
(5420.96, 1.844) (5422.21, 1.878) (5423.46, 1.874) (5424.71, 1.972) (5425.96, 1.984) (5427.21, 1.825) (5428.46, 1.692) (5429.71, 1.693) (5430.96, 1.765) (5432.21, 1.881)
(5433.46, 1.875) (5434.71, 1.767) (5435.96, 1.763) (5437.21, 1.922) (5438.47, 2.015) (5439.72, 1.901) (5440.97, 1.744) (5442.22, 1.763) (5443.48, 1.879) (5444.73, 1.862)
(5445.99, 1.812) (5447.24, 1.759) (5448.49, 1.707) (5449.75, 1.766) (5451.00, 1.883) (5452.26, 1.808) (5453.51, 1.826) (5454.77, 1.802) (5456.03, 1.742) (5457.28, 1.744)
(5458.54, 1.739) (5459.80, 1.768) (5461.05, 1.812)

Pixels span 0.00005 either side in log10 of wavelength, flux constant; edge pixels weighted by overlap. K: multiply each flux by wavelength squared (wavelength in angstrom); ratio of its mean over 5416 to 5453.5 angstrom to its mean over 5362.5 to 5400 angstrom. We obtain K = 1.07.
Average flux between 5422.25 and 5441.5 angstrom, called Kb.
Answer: 1.85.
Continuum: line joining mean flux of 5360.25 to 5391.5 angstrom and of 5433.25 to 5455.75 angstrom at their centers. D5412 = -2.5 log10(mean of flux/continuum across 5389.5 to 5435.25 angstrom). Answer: 0.00 mag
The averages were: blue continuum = 1.76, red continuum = 1.82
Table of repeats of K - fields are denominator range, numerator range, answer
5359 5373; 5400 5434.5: 1.03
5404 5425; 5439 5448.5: 1.02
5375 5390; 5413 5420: 1.05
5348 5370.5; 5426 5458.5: 1.03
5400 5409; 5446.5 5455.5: 1.06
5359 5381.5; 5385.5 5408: 1.00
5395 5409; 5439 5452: 1.06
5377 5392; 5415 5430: 1.06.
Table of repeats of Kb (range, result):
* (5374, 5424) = 1.77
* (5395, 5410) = 1.74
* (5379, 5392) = 1.78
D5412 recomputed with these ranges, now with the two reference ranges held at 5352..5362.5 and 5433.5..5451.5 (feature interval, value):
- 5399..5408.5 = 0.07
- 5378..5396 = 0.04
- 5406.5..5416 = 0.04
